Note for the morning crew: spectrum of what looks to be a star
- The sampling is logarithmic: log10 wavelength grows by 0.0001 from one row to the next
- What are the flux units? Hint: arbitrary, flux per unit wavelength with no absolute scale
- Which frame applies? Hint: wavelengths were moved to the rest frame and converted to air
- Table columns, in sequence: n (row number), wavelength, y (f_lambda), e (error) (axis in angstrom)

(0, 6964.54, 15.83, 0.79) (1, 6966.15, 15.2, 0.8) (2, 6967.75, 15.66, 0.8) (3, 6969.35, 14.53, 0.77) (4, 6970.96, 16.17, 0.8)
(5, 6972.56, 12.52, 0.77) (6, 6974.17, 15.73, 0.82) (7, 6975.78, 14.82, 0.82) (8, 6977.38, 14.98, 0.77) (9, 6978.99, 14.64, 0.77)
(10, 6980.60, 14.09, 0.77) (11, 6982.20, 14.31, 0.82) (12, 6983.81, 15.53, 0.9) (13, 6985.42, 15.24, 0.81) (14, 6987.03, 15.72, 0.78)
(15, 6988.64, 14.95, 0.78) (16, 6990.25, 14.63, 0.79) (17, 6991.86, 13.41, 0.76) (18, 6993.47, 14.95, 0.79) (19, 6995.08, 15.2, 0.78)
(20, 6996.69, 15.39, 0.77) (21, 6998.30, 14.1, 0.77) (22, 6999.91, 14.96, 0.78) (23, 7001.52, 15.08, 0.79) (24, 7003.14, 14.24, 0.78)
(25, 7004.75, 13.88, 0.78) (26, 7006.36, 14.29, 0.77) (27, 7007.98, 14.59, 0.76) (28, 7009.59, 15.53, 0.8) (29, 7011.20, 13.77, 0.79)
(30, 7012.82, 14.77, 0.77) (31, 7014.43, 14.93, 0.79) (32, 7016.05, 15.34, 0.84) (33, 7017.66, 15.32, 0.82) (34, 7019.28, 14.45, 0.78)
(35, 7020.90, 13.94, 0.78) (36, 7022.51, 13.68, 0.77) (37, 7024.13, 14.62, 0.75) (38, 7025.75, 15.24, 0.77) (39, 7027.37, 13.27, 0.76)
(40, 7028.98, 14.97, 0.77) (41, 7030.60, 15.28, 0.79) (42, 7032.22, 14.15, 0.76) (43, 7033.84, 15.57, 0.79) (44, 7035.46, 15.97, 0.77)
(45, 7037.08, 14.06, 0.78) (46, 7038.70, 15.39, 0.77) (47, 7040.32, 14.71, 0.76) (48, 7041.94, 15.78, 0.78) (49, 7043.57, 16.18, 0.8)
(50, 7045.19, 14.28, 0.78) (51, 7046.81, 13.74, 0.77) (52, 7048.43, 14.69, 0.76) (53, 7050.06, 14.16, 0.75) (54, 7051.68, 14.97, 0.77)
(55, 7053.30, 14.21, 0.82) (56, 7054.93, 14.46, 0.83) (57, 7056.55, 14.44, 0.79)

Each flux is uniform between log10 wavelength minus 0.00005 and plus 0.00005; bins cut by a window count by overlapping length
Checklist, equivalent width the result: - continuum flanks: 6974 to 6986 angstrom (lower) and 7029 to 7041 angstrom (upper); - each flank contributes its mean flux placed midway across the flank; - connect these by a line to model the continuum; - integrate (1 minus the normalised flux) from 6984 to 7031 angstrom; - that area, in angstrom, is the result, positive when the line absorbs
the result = 0.8 angstrom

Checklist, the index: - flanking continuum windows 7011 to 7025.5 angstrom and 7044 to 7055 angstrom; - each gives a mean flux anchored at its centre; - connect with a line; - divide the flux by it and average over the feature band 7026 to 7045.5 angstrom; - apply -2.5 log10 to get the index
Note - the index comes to -0.037 mag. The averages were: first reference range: 14.6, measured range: 15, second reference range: 14.4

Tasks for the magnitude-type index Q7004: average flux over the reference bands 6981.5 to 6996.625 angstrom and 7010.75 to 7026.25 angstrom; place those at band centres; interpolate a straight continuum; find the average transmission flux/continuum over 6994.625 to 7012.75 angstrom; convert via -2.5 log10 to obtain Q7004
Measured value 0.01 mag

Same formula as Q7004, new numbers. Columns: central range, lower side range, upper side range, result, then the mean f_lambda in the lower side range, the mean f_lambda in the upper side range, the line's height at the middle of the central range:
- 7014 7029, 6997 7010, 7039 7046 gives 0.025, 14.6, 15.2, 14.9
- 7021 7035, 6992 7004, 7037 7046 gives 0.031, 14.8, 15.1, 15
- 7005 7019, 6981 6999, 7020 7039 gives -0.002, 14.8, 14.7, 14.7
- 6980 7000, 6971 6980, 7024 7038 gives -0.008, 14.7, 14.8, 14.7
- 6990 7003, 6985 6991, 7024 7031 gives 0.024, 15.1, 14.7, 15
